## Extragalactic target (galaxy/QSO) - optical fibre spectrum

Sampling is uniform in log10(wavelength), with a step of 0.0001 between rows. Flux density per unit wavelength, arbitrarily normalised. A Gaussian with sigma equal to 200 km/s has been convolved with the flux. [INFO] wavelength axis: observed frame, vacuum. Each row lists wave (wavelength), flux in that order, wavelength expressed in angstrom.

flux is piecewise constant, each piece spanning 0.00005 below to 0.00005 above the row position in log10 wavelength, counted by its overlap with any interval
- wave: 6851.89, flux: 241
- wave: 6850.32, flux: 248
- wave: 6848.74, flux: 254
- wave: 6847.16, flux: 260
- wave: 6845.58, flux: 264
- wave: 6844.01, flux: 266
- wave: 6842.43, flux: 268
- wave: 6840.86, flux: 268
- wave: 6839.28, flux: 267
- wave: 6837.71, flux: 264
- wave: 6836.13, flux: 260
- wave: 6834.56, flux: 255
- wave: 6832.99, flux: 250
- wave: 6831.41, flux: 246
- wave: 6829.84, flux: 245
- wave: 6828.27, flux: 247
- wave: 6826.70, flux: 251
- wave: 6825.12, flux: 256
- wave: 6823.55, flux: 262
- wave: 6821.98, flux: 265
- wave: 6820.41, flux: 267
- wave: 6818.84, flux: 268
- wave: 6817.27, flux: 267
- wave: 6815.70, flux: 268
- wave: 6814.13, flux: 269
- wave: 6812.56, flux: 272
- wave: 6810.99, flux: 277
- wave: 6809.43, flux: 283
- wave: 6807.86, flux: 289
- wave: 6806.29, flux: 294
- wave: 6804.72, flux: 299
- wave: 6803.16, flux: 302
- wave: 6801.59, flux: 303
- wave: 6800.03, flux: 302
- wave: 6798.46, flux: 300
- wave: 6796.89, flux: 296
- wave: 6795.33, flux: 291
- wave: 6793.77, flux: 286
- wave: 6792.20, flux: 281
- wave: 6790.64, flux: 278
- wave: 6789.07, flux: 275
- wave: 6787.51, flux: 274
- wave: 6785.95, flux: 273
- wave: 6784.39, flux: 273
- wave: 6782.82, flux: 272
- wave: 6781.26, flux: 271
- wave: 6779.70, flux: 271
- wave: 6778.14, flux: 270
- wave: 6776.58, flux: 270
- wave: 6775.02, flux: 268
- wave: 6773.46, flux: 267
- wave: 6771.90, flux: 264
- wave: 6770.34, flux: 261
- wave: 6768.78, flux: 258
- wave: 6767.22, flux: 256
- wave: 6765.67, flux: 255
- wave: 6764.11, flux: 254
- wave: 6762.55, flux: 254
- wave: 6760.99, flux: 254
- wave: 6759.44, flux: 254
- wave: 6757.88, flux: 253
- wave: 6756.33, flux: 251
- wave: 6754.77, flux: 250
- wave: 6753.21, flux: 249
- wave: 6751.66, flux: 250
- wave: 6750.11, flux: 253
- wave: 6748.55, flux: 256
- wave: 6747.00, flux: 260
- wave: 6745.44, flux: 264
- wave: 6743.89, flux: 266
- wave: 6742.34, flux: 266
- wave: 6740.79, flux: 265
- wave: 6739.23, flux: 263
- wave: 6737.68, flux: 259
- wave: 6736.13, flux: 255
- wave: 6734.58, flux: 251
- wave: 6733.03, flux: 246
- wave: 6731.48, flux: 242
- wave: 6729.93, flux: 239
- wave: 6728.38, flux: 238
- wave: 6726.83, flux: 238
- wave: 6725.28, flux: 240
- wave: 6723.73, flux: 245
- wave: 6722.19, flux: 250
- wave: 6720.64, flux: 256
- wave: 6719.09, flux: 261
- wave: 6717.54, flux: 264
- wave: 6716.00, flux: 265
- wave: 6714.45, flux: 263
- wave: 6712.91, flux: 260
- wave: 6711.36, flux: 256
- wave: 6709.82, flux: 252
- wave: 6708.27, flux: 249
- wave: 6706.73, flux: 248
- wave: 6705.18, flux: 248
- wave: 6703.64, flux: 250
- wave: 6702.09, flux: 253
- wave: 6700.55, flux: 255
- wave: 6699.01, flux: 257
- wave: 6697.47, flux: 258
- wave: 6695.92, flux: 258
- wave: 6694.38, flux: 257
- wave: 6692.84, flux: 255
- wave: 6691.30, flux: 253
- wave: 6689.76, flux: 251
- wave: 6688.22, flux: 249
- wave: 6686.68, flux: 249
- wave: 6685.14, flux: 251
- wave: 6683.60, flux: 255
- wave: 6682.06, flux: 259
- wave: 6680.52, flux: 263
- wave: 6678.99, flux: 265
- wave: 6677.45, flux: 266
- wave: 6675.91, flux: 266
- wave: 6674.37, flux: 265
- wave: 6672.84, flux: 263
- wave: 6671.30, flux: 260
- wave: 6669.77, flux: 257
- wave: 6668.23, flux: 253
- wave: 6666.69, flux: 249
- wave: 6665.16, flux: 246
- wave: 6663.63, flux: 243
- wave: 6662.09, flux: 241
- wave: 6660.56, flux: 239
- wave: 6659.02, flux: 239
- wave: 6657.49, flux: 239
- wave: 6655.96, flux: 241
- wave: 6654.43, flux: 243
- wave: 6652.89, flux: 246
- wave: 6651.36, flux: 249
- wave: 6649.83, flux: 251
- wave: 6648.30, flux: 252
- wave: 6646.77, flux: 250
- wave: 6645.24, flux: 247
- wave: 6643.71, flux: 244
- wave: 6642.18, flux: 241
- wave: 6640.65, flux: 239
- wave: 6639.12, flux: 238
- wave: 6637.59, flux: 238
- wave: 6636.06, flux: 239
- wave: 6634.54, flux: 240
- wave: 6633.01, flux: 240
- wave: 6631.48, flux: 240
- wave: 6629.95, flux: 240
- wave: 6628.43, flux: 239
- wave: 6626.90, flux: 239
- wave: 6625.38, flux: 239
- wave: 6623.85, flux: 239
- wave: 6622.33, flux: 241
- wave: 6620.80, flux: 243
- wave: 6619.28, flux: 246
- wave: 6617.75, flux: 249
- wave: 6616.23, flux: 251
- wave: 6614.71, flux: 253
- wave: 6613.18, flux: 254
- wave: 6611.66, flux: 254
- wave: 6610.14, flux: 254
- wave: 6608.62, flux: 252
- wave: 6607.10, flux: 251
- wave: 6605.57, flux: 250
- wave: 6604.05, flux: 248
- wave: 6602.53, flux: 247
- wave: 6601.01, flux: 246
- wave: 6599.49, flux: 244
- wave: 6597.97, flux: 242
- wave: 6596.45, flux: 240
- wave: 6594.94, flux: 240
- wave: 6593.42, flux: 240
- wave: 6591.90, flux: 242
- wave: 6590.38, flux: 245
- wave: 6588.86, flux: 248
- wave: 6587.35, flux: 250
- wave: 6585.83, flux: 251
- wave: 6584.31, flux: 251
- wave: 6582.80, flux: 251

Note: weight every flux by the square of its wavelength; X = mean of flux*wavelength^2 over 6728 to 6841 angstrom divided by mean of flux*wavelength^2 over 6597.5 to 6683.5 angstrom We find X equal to 1.1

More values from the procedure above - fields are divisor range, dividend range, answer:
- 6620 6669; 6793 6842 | 1.18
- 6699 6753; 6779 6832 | 1.11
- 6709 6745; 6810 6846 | 1.06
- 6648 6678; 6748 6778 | 1.06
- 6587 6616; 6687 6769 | 1.07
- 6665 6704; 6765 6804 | 1.11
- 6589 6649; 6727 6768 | 1.08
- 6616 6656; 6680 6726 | 1.07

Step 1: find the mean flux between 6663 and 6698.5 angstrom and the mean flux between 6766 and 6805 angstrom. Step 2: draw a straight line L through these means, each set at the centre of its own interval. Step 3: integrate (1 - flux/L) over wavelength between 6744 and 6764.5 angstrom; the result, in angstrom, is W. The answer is 1.3 angstrom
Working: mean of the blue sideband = 256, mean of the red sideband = 278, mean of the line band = 254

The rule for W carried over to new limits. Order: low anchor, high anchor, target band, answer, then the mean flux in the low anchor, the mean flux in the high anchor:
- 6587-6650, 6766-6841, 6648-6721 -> 0.3 angstrom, 245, 272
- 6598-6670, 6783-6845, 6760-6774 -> 0.4 angstrom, 245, 273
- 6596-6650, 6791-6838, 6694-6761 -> 1.8 angstrom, 245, 274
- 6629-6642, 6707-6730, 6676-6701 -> -0.9 angstrom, 239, 252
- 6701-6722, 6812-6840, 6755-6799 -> -1.8 angstrom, 256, 260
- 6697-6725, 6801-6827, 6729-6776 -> 1.3 angstrom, 255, 276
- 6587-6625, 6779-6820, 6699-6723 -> 0.9 angstrom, 247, 282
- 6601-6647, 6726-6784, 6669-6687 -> -0.7 angstrom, 245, 257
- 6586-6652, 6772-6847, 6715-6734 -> 0.8 angstrom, 245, 272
